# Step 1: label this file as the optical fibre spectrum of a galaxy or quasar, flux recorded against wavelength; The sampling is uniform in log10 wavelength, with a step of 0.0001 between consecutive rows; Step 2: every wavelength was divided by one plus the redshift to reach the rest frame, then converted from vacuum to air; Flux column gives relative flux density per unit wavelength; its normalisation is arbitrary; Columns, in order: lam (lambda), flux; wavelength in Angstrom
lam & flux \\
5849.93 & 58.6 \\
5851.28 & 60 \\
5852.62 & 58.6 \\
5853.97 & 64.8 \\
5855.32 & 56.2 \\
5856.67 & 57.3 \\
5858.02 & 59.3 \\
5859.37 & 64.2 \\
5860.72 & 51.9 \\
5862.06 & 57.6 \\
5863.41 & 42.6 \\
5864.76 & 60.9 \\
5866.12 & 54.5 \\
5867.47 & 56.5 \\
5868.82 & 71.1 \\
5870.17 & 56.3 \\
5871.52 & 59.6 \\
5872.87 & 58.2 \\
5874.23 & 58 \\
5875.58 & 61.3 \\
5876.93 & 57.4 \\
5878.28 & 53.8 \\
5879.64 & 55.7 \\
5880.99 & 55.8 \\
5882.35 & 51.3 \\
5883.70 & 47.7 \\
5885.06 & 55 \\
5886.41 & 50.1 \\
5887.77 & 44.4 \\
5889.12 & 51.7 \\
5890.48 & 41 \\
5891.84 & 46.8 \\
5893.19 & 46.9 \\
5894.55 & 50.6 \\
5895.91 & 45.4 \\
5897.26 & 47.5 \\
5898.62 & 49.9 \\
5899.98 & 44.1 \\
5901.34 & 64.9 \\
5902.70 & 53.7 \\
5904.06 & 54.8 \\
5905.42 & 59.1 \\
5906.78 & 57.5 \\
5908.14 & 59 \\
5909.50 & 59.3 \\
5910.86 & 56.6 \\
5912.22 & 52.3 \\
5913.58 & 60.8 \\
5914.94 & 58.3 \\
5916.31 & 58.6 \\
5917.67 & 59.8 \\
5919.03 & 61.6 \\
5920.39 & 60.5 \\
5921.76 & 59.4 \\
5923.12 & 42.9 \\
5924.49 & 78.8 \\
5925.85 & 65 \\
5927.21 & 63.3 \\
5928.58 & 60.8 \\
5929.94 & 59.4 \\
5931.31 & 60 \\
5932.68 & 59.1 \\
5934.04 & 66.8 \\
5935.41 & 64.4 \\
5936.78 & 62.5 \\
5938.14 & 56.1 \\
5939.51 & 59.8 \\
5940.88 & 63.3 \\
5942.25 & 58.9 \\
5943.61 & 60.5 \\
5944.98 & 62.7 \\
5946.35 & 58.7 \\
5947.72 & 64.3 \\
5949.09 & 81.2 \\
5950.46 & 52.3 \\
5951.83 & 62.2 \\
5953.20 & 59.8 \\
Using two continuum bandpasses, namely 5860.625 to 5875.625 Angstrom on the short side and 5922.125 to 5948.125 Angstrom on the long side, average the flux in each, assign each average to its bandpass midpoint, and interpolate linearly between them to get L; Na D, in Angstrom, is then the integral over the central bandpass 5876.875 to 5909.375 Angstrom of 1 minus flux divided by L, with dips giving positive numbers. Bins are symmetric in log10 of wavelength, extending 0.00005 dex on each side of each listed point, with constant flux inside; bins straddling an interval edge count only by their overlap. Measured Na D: 3.89 Angstrom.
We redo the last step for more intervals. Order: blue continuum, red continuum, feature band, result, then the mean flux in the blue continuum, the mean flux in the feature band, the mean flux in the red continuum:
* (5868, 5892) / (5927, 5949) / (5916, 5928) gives -0.3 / 54.3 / 61.2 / 61.8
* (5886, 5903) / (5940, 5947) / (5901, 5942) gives -3.3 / 48.9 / 59.9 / 60.8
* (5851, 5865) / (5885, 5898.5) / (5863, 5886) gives -1.6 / 57.4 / 56.3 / 47.7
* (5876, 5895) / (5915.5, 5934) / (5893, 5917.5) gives 0.5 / 50.7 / 54.7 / 60.9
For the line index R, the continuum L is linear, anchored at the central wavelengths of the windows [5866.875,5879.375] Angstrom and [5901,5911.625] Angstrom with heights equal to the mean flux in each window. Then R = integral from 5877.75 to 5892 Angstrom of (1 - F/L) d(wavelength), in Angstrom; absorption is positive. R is 2.0 Angstrom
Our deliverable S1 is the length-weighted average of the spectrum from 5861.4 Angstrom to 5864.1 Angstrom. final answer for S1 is 50.1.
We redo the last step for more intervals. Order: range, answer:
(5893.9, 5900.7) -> 47.6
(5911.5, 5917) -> 57.5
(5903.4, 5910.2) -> 58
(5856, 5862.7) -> 58.1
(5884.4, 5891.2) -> 48.4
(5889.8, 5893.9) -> 44.9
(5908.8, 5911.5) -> 58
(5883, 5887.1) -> 50.9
